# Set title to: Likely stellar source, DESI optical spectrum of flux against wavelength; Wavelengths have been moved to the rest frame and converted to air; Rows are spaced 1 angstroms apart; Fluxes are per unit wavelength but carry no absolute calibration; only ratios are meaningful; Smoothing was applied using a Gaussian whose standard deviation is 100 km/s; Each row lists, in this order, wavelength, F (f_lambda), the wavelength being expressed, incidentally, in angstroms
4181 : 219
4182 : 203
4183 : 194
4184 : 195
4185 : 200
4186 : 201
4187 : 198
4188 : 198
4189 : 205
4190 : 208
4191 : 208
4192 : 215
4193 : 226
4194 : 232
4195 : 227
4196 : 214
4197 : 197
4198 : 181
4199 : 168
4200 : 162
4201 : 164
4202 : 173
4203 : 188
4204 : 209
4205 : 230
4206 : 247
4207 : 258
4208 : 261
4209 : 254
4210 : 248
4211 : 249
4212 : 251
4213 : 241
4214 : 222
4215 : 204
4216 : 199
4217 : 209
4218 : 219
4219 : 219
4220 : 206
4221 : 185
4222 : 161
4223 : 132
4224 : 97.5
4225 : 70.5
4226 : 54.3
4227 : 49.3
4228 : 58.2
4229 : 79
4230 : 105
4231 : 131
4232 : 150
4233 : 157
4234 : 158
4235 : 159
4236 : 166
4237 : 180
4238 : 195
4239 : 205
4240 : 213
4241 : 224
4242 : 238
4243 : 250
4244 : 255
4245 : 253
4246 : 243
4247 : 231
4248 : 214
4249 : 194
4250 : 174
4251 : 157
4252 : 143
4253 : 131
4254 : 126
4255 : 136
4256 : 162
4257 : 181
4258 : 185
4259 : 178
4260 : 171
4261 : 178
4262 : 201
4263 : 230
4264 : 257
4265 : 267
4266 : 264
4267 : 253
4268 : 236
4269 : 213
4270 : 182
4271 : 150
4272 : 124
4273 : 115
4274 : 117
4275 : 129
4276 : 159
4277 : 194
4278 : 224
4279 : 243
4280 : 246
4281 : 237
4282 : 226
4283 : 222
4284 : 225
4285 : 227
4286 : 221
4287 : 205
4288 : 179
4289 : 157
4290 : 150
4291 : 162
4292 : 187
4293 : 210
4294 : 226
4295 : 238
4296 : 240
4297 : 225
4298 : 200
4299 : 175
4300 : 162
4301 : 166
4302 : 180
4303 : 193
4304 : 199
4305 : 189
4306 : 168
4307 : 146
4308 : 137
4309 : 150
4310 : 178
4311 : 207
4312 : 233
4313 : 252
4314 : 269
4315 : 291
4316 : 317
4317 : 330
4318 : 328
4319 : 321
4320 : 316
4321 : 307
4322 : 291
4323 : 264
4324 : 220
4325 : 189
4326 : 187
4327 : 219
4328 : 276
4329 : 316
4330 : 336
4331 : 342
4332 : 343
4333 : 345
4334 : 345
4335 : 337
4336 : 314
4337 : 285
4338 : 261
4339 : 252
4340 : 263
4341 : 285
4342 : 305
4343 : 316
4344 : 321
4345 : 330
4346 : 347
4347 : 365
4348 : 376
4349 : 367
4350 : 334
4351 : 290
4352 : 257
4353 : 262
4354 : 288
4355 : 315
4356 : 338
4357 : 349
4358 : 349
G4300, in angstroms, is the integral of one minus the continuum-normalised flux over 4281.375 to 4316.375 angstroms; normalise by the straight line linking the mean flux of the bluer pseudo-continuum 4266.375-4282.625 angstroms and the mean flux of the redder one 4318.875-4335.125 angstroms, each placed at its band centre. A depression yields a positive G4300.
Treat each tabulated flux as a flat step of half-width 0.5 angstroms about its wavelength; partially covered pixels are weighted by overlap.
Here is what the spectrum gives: 4.9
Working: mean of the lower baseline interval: 191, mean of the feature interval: 203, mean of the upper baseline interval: 290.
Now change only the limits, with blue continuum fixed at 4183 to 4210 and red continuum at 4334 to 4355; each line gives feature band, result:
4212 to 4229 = 5.0 angstroms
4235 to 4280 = 10.0 angstroms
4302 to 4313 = 3.9 angstroms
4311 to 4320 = 0.0 angstroms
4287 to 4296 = 2.7 angstroms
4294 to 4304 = 2.8 angstroms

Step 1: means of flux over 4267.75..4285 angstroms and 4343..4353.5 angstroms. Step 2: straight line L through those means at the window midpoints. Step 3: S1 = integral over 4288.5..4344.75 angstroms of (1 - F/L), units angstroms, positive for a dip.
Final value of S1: 4.4 angstroms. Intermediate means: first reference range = 191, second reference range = 324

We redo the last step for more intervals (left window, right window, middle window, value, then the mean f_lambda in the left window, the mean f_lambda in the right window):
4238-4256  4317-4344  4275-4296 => 3.1 angstroms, 198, 292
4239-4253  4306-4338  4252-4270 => 2.2 angstroms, 211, 269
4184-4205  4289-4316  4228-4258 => 3.2 angstroms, 199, 199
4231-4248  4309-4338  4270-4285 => 3.2 angstroms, 203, 282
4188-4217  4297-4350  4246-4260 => 3.8 angstroms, 215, 266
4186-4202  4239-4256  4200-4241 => 4.0 angstroms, 199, 198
